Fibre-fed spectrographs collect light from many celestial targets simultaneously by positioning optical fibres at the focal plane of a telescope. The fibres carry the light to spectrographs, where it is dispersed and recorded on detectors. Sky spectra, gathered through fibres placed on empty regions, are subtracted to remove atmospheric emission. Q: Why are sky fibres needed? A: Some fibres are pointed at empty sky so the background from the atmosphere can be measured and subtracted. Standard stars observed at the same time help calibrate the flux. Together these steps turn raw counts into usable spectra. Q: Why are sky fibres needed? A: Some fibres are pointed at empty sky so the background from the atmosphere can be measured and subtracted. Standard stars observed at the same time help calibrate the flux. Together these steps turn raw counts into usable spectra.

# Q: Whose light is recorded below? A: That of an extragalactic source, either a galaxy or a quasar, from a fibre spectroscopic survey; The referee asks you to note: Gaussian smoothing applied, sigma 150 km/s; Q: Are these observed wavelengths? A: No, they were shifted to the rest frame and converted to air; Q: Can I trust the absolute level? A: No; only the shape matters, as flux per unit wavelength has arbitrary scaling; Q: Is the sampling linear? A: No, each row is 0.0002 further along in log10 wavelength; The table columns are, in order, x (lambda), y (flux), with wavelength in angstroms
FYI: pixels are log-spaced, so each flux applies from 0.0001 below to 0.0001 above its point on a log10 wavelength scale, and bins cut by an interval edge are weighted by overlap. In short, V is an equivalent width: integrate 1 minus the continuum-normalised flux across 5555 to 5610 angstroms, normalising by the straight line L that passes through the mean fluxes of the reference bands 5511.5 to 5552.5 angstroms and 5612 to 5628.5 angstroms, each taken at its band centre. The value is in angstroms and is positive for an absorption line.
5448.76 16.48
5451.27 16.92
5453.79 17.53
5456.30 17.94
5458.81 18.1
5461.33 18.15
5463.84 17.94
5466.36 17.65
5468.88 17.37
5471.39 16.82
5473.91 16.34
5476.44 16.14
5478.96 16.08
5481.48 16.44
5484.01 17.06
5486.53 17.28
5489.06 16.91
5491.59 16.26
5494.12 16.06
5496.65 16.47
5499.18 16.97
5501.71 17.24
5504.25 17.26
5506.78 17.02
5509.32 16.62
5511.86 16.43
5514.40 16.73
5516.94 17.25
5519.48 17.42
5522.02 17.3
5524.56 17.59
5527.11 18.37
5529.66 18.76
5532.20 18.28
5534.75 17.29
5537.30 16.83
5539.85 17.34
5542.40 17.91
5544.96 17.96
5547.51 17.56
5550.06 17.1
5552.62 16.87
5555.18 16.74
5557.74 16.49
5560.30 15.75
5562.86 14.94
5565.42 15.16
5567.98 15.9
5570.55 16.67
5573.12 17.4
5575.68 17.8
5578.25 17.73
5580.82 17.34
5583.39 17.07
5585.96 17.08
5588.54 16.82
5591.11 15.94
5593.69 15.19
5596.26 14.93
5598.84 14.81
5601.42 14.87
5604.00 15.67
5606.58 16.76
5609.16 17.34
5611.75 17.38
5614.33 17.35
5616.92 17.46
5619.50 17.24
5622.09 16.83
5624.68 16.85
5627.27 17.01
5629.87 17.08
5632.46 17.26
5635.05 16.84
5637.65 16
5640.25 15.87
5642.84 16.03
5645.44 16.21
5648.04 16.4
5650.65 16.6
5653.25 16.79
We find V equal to 3.3 angstroms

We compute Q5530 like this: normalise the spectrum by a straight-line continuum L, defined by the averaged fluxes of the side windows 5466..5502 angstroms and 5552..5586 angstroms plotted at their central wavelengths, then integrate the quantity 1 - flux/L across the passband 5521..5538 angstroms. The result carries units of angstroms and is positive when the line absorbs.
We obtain -1.2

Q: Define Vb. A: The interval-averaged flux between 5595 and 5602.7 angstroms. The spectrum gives 14.9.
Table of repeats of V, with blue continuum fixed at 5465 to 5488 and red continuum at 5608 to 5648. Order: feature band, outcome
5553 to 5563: 0.4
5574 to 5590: -0.4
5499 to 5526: -0.4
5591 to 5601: 1.0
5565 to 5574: 0.3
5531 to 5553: -0.9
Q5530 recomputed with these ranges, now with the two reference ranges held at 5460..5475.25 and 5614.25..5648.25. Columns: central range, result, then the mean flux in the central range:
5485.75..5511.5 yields 0.7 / 16.8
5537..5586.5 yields 0.4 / 16.9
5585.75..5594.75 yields 0.4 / 16.2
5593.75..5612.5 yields 1.1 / 15.9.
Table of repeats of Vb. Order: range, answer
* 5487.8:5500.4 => 16.5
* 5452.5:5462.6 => 17.9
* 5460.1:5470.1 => 17.8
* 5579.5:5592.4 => 16.8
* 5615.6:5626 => 17.1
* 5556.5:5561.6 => 16.1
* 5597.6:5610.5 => 15.9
